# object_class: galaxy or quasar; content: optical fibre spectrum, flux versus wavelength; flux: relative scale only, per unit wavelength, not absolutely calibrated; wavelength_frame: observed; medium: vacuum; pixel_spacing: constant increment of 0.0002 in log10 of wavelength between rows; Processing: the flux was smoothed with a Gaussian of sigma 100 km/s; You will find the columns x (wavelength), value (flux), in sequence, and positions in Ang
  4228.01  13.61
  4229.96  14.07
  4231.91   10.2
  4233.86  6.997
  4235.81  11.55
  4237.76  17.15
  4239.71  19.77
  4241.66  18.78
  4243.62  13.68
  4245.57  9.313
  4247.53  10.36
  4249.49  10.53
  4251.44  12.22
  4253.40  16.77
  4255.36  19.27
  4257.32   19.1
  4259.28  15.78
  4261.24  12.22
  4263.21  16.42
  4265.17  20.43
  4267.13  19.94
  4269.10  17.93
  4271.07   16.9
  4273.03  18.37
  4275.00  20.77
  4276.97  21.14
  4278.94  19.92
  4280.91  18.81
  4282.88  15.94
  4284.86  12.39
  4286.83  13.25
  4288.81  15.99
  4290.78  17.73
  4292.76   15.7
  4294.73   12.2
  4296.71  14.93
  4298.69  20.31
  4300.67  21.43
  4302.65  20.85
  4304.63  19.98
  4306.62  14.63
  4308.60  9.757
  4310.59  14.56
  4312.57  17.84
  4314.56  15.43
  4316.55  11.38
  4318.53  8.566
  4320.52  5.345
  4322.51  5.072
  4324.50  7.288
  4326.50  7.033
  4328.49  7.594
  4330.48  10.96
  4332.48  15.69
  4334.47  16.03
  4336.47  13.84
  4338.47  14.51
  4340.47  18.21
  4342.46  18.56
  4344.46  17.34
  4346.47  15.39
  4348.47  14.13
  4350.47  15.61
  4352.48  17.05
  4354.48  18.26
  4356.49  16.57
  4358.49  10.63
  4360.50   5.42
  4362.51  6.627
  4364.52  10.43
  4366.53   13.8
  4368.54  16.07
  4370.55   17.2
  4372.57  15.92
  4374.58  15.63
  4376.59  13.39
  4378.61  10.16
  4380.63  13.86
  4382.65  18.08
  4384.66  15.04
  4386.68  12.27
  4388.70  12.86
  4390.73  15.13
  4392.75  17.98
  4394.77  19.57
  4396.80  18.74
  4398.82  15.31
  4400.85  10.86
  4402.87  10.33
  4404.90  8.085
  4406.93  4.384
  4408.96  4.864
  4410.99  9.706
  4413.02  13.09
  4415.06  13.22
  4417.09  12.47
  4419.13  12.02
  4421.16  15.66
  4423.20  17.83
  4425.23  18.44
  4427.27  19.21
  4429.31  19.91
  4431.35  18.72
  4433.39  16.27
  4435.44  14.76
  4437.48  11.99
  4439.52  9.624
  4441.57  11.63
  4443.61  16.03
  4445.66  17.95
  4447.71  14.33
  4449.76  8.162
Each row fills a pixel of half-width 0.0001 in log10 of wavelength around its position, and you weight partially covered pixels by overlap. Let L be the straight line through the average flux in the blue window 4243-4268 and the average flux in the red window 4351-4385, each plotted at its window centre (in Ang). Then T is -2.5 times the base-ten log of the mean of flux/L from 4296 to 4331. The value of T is 0.12 mag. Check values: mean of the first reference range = 15.1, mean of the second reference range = 13.8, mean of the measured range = 12.9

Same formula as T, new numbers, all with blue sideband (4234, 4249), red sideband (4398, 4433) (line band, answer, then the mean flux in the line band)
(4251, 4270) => -0.24 mag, 17.1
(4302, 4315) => -0.18 mag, 16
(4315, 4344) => 0.16 mag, 11.6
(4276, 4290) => -0.22 mag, 16.8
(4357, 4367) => 0.37 mag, 9.5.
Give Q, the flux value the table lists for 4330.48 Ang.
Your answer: 10.96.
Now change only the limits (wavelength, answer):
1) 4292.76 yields 15.7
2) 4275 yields 20.77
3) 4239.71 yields 19.77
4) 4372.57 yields 15.92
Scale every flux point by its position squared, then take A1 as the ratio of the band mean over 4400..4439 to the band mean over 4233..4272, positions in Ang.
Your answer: 0.94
